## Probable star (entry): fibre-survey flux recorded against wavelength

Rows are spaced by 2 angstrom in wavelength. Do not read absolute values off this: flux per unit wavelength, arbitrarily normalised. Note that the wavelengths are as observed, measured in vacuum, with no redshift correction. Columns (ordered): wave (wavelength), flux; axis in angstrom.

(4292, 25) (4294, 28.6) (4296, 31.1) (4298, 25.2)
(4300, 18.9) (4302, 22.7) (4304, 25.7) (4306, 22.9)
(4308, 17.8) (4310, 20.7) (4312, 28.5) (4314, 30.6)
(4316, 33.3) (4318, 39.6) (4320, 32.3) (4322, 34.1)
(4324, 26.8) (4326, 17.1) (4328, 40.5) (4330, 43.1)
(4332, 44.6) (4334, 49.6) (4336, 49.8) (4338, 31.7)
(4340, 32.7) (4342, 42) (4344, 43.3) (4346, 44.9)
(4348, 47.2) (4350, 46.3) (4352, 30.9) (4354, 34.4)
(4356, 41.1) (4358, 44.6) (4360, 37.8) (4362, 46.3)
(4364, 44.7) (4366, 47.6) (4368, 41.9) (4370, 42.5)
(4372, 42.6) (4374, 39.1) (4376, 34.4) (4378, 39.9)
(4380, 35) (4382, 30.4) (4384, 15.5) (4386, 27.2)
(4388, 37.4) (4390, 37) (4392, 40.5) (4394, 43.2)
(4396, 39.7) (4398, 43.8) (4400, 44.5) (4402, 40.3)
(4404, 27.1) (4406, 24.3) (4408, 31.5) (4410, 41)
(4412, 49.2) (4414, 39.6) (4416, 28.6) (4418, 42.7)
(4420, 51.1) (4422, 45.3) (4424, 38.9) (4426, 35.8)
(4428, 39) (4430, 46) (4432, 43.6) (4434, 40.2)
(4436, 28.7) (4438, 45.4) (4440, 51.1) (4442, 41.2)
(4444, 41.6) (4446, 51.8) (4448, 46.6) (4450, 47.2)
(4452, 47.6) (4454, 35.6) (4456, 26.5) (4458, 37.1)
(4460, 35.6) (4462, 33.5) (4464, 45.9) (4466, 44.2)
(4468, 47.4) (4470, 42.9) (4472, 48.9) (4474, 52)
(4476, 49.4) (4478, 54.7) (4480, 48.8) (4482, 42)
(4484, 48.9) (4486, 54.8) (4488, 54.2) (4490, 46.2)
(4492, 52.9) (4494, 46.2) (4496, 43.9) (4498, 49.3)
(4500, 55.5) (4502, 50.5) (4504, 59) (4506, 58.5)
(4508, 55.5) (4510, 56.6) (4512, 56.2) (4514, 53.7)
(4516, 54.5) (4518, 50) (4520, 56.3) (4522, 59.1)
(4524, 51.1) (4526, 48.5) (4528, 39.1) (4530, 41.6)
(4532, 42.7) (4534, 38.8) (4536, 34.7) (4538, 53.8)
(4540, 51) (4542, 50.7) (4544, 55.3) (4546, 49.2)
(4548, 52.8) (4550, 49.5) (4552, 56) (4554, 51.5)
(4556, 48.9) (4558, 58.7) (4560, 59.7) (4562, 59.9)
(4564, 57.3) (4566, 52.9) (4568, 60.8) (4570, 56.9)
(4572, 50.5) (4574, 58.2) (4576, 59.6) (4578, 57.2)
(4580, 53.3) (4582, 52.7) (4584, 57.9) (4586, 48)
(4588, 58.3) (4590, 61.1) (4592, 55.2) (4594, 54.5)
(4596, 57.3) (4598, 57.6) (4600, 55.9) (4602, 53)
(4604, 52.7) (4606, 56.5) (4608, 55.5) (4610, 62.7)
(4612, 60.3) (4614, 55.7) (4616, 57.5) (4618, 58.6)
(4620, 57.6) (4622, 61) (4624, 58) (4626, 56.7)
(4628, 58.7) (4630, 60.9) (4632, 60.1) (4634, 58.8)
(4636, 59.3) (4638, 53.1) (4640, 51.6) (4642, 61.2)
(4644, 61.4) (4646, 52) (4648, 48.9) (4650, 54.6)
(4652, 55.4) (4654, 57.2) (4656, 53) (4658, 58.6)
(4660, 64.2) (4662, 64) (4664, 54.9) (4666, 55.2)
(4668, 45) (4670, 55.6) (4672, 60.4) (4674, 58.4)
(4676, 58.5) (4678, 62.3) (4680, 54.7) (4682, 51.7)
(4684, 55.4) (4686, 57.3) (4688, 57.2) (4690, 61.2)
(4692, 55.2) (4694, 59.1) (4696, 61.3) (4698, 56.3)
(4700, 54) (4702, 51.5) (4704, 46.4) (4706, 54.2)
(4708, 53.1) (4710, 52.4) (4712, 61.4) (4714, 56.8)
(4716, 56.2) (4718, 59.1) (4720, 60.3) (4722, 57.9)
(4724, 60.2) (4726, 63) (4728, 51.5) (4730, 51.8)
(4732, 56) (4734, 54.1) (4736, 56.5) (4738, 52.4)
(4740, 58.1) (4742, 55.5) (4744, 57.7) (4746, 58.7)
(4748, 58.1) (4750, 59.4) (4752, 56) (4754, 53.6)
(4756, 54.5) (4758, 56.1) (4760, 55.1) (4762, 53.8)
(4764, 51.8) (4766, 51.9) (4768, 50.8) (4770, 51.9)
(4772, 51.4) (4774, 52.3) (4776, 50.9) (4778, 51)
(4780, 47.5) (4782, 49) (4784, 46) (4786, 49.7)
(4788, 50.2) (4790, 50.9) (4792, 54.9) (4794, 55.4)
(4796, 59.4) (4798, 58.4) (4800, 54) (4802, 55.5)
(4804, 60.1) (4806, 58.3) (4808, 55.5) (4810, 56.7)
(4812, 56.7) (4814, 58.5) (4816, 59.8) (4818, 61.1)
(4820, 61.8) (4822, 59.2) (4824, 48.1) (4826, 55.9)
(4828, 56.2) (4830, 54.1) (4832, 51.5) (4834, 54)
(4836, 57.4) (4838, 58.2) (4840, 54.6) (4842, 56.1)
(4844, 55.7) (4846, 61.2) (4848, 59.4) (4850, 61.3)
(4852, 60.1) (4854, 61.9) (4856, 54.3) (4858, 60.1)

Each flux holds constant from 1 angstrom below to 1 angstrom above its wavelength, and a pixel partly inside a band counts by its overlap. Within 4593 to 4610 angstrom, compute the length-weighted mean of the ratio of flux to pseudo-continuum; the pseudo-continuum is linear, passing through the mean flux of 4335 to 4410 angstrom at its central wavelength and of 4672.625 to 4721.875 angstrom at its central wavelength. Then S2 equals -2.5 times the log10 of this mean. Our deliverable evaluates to -0.09 mag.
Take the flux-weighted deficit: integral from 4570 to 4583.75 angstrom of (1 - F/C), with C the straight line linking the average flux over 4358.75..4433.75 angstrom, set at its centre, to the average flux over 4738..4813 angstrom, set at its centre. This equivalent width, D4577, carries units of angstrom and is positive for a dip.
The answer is -2.8 angstrom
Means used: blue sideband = 38.8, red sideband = 54.2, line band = 55.5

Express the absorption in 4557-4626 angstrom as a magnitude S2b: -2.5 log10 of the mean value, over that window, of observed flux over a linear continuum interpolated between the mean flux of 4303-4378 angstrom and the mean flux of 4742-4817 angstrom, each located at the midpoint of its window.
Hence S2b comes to -0.21 mag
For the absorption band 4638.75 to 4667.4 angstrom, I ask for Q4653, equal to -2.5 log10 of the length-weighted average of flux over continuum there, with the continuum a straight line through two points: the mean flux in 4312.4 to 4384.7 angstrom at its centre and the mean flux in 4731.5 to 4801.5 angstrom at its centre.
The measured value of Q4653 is -0.14 mag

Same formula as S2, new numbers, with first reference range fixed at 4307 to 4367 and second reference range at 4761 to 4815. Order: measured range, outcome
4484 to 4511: -0.211 mag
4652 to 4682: -0.162 mag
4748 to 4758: -0.079 mag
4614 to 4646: -0.210 mag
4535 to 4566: -0.169 mag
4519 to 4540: -0.060 mag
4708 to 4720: -0.127 mag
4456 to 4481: -0.054 mag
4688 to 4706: -0.112 mag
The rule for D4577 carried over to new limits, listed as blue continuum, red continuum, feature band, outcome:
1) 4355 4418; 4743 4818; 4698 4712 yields -0.4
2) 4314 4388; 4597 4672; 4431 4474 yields 2.4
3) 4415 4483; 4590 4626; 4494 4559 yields -1.6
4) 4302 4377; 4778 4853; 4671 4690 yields -2.7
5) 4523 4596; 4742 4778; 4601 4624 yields -1.9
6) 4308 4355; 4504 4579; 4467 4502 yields -0.8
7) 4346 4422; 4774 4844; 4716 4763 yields -3.8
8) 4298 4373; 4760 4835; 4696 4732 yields -3.5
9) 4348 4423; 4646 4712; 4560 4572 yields -1.9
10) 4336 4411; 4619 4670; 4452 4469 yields 2.1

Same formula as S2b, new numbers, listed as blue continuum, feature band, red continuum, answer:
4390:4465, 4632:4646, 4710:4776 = -0.14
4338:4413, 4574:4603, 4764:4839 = -0.20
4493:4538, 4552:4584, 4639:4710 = -0.08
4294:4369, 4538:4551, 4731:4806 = -0.16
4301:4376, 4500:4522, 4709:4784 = -0.24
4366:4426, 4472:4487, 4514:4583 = -0.10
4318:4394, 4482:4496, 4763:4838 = -0.15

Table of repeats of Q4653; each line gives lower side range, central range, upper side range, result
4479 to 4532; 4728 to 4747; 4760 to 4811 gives -0.05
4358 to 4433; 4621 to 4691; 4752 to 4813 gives -0.17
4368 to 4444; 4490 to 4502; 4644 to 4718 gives -0.12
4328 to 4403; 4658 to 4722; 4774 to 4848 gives -0.11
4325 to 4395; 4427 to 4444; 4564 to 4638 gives 0.07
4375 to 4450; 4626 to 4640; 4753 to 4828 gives -0.20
